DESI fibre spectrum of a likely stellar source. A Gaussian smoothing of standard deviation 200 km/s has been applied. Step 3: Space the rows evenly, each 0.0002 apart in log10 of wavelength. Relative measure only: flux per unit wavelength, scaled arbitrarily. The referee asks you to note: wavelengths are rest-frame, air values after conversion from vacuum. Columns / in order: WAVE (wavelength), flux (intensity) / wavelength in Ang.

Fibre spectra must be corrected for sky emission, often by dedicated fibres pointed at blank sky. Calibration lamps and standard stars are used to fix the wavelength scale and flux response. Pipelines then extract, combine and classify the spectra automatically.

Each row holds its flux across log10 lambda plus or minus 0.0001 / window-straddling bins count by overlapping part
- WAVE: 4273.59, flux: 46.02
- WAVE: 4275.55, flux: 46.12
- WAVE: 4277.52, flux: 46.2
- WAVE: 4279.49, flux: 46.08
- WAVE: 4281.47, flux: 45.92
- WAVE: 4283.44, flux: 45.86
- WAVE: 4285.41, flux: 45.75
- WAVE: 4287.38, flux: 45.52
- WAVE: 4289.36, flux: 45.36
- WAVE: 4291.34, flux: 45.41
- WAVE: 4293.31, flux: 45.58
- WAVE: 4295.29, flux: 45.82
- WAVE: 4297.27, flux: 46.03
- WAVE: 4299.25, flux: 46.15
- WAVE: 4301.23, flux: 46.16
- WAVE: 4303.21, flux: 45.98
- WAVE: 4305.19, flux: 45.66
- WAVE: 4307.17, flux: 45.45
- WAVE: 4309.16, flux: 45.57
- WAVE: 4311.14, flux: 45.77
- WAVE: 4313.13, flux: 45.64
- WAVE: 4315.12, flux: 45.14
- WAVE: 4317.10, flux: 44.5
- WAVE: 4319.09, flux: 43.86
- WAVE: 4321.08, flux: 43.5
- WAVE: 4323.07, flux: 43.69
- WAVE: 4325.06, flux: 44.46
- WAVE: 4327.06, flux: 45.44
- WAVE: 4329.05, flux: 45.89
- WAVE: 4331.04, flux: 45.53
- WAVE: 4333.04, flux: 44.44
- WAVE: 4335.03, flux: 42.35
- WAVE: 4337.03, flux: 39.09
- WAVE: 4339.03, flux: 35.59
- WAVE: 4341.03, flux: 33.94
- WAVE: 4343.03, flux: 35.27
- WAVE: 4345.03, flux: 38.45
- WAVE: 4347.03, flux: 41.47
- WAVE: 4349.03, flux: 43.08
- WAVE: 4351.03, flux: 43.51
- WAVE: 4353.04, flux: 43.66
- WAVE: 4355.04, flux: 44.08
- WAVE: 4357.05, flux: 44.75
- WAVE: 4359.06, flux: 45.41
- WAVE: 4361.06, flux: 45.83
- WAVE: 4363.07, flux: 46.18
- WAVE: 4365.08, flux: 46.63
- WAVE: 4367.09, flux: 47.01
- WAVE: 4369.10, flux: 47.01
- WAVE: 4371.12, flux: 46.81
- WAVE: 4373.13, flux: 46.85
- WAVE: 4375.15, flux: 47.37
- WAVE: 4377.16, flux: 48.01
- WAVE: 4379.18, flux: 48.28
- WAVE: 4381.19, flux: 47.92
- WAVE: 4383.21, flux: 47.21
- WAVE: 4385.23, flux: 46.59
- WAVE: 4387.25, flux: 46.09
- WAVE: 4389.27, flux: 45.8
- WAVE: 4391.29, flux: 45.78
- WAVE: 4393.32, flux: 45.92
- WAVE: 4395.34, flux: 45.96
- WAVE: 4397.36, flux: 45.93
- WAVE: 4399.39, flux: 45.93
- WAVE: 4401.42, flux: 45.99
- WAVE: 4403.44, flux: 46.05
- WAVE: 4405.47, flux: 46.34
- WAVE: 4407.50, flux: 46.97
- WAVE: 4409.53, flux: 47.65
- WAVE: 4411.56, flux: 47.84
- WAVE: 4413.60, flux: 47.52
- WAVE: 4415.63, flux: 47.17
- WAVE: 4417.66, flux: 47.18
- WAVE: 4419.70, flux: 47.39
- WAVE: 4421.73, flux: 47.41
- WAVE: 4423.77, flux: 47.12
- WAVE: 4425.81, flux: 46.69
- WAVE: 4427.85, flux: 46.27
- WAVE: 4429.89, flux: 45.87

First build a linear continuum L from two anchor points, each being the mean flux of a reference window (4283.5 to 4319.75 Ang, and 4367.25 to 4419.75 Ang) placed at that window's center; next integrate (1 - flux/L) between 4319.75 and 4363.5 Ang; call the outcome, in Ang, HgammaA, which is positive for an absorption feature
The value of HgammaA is 3.4 Ang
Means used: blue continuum 45.5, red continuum 46.8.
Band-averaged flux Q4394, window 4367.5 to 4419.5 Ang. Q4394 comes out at 46.8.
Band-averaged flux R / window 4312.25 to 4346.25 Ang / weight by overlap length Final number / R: 42.1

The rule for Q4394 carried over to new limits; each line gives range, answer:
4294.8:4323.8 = 45.3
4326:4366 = 42.5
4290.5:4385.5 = 44.5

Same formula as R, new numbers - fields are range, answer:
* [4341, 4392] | 44.9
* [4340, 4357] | 40.7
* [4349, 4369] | 45.2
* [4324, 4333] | 45.2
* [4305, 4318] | 45.4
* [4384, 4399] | 46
